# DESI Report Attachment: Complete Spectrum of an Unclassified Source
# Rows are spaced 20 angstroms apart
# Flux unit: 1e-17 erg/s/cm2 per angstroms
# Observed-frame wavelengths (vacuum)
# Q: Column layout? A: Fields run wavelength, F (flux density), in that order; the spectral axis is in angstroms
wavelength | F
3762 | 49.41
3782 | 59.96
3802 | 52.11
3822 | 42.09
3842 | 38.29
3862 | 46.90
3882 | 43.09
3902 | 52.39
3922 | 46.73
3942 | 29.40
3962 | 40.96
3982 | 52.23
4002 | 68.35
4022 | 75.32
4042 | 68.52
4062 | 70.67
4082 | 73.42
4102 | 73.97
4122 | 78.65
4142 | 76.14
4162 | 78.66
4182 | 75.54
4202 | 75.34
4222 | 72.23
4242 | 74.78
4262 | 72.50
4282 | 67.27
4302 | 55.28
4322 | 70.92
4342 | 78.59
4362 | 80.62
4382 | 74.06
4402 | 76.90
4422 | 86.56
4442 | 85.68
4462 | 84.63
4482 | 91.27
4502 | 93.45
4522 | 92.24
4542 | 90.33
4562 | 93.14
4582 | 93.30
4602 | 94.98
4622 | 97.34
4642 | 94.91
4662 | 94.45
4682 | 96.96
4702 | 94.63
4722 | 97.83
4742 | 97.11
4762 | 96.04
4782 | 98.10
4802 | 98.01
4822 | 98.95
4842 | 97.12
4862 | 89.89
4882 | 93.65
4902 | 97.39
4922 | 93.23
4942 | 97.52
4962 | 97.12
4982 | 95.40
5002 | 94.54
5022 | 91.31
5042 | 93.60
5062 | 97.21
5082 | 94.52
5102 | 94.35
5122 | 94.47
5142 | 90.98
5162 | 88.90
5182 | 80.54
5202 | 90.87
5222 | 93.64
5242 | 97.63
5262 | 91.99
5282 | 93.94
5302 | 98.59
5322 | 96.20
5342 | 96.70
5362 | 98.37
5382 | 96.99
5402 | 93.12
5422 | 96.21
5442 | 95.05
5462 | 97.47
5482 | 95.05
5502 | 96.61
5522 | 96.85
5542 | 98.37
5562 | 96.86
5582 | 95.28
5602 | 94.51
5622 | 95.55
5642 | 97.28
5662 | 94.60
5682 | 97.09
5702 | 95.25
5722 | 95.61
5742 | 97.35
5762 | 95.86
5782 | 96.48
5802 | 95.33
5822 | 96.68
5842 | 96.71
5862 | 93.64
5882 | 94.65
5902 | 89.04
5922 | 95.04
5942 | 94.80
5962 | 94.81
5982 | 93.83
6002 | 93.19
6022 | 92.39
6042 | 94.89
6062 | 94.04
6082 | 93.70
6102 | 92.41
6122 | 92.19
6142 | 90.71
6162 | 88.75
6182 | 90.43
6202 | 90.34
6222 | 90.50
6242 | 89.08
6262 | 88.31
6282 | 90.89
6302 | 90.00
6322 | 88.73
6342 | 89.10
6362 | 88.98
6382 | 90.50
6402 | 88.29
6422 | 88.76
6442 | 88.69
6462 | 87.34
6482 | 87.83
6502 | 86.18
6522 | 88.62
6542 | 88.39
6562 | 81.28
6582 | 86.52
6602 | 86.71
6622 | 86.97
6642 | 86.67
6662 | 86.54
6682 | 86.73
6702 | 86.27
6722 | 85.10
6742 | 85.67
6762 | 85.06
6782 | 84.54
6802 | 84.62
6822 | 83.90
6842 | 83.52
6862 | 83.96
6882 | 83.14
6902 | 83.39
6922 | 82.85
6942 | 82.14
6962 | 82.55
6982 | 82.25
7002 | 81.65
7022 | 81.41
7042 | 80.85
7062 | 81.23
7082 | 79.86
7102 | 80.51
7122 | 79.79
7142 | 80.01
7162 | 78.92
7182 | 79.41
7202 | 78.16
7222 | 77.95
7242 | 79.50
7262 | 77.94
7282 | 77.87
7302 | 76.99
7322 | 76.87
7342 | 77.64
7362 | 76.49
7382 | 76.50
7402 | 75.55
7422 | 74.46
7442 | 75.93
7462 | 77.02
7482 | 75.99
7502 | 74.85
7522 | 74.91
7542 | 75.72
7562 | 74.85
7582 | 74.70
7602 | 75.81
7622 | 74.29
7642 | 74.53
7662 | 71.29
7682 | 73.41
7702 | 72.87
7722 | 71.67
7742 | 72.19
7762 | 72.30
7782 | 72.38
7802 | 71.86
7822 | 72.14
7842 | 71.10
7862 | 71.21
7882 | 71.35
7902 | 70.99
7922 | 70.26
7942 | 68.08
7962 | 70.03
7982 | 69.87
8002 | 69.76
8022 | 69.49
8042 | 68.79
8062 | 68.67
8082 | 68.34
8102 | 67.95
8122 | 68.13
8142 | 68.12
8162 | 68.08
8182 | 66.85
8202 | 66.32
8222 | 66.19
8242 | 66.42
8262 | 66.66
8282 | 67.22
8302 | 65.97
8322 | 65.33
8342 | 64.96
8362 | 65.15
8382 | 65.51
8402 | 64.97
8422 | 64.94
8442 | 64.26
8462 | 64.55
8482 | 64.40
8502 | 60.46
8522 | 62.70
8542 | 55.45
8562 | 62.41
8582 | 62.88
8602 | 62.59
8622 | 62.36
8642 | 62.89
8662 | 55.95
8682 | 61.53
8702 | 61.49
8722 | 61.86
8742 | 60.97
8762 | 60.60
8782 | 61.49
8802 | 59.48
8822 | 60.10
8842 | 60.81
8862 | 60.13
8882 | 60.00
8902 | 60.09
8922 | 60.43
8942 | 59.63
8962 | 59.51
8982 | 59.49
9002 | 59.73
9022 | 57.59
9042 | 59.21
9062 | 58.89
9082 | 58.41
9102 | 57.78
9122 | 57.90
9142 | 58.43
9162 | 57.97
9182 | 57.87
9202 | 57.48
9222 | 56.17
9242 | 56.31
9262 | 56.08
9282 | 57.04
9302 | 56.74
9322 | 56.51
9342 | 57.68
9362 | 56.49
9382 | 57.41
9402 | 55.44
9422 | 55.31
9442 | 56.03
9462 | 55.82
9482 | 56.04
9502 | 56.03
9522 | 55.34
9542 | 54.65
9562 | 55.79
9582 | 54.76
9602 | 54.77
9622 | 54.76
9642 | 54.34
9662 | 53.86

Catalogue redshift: 0.00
